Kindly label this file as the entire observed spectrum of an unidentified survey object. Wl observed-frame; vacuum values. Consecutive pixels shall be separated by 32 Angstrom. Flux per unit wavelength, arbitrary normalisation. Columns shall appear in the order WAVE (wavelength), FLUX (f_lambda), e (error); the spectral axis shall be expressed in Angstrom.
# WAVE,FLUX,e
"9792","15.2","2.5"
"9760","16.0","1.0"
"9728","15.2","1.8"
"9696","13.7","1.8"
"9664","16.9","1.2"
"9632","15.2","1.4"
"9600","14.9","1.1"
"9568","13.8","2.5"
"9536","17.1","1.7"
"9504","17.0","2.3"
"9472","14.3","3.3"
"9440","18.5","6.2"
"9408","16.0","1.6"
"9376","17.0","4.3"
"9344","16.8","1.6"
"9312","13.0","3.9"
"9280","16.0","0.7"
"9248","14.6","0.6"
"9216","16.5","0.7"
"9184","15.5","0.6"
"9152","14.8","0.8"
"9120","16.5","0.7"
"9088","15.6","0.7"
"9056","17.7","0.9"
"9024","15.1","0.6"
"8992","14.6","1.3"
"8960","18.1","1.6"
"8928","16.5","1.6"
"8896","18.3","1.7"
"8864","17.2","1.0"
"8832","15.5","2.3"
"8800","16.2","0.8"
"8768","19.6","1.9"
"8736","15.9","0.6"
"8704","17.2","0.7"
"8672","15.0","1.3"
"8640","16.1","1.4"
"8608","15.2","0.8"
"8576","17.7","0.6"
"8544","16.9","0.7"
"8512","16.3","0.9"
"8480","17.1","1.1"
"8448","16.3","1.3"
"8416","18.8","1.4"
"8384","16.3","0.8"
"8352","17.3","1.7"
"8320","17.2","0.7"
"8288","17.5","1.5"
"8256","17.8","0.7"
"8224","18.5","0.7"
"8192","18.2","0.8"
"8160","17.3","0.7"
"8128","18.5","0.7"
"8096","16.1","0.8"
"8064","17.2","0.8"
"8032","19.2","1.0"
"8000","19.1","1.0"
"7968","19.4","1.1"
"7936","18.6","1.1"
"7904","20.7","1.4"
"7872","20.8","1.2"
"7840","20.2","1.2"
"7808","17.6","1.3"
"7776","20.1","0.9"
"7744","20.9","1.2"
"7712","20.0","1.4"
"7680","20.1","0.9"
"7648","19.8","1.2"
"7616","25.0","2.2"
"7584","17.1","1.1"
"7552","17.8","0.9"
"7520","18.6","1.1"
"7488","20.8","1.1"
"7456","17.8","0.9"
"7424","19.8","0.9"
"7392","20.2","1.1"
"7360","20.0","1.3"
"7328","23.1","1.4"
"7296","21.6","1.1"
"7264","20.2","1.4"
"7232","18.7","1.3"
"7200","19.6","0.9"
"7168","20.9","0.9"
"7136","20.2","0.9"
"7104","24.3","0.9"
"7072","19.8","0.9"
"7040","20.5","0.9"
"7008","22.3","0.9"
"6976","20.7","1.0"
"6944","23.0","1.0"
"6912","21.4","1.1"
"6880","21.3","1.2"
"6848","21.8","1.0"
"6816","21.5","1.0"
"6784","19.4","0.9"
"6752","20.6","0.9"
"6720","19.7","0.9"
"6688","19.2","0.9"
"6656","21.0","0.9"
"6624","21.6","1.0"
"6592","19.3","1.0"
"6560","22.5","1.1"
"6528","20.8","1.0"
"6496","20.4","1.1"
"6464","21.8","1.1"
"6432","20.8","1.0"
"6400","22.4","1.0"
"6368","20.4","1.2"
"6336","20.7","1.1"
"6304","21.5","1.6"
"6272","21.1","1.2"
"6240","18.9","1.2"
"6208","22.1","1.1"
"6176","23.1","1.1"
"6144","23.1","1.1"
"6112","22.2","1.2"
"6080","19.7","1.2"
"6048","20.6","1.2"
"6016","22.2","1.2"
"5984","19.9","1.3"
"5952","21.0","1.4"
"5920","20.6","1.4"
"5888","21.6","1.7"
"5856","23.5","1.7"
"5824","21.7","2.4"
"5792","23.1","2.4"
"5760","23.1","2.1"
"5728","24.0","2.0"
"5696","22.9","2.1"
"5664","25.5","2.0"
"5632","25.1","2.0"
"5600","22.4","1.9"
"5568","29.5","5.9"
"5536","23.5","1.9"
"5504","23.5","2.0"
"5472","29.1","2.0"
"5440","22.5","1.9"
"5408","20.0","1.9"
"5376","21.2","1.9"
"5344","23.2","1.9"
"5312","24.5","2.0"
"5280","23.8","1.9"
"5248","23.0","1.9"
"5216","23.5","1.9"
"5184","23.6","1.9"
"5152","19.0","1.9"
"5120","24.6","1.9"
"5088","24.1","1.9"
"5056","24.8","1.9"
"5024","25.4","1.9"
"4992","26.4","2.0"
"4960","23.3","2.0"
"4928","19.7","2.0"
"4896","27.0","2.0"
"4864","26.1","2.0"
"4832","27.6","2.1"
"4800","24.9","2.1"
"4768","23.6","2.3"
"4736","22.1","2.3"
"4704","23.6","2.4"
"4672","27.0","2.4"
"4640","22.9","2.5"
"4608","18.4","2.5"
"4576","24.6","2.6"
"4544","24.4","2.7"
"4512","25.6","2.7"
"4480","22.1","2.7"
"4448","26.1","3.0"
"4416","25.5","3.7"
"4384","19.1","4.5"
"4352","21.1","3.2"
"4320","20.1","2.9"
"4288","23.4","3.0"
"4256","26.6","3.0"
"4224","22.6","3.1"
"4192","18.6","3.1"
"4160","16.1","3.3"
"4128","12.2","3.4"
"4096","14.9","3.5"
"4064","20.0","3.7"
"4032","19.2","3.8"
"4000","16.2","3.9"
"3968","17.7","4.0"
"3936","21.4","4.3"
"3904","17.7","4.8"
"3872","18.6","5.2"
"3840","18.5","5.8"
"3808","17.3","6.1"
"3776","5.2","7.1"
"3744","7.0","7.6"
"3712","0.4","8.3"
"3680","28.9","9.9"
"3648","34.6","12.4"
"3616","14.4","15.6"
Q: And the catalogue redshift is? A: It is 0.057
